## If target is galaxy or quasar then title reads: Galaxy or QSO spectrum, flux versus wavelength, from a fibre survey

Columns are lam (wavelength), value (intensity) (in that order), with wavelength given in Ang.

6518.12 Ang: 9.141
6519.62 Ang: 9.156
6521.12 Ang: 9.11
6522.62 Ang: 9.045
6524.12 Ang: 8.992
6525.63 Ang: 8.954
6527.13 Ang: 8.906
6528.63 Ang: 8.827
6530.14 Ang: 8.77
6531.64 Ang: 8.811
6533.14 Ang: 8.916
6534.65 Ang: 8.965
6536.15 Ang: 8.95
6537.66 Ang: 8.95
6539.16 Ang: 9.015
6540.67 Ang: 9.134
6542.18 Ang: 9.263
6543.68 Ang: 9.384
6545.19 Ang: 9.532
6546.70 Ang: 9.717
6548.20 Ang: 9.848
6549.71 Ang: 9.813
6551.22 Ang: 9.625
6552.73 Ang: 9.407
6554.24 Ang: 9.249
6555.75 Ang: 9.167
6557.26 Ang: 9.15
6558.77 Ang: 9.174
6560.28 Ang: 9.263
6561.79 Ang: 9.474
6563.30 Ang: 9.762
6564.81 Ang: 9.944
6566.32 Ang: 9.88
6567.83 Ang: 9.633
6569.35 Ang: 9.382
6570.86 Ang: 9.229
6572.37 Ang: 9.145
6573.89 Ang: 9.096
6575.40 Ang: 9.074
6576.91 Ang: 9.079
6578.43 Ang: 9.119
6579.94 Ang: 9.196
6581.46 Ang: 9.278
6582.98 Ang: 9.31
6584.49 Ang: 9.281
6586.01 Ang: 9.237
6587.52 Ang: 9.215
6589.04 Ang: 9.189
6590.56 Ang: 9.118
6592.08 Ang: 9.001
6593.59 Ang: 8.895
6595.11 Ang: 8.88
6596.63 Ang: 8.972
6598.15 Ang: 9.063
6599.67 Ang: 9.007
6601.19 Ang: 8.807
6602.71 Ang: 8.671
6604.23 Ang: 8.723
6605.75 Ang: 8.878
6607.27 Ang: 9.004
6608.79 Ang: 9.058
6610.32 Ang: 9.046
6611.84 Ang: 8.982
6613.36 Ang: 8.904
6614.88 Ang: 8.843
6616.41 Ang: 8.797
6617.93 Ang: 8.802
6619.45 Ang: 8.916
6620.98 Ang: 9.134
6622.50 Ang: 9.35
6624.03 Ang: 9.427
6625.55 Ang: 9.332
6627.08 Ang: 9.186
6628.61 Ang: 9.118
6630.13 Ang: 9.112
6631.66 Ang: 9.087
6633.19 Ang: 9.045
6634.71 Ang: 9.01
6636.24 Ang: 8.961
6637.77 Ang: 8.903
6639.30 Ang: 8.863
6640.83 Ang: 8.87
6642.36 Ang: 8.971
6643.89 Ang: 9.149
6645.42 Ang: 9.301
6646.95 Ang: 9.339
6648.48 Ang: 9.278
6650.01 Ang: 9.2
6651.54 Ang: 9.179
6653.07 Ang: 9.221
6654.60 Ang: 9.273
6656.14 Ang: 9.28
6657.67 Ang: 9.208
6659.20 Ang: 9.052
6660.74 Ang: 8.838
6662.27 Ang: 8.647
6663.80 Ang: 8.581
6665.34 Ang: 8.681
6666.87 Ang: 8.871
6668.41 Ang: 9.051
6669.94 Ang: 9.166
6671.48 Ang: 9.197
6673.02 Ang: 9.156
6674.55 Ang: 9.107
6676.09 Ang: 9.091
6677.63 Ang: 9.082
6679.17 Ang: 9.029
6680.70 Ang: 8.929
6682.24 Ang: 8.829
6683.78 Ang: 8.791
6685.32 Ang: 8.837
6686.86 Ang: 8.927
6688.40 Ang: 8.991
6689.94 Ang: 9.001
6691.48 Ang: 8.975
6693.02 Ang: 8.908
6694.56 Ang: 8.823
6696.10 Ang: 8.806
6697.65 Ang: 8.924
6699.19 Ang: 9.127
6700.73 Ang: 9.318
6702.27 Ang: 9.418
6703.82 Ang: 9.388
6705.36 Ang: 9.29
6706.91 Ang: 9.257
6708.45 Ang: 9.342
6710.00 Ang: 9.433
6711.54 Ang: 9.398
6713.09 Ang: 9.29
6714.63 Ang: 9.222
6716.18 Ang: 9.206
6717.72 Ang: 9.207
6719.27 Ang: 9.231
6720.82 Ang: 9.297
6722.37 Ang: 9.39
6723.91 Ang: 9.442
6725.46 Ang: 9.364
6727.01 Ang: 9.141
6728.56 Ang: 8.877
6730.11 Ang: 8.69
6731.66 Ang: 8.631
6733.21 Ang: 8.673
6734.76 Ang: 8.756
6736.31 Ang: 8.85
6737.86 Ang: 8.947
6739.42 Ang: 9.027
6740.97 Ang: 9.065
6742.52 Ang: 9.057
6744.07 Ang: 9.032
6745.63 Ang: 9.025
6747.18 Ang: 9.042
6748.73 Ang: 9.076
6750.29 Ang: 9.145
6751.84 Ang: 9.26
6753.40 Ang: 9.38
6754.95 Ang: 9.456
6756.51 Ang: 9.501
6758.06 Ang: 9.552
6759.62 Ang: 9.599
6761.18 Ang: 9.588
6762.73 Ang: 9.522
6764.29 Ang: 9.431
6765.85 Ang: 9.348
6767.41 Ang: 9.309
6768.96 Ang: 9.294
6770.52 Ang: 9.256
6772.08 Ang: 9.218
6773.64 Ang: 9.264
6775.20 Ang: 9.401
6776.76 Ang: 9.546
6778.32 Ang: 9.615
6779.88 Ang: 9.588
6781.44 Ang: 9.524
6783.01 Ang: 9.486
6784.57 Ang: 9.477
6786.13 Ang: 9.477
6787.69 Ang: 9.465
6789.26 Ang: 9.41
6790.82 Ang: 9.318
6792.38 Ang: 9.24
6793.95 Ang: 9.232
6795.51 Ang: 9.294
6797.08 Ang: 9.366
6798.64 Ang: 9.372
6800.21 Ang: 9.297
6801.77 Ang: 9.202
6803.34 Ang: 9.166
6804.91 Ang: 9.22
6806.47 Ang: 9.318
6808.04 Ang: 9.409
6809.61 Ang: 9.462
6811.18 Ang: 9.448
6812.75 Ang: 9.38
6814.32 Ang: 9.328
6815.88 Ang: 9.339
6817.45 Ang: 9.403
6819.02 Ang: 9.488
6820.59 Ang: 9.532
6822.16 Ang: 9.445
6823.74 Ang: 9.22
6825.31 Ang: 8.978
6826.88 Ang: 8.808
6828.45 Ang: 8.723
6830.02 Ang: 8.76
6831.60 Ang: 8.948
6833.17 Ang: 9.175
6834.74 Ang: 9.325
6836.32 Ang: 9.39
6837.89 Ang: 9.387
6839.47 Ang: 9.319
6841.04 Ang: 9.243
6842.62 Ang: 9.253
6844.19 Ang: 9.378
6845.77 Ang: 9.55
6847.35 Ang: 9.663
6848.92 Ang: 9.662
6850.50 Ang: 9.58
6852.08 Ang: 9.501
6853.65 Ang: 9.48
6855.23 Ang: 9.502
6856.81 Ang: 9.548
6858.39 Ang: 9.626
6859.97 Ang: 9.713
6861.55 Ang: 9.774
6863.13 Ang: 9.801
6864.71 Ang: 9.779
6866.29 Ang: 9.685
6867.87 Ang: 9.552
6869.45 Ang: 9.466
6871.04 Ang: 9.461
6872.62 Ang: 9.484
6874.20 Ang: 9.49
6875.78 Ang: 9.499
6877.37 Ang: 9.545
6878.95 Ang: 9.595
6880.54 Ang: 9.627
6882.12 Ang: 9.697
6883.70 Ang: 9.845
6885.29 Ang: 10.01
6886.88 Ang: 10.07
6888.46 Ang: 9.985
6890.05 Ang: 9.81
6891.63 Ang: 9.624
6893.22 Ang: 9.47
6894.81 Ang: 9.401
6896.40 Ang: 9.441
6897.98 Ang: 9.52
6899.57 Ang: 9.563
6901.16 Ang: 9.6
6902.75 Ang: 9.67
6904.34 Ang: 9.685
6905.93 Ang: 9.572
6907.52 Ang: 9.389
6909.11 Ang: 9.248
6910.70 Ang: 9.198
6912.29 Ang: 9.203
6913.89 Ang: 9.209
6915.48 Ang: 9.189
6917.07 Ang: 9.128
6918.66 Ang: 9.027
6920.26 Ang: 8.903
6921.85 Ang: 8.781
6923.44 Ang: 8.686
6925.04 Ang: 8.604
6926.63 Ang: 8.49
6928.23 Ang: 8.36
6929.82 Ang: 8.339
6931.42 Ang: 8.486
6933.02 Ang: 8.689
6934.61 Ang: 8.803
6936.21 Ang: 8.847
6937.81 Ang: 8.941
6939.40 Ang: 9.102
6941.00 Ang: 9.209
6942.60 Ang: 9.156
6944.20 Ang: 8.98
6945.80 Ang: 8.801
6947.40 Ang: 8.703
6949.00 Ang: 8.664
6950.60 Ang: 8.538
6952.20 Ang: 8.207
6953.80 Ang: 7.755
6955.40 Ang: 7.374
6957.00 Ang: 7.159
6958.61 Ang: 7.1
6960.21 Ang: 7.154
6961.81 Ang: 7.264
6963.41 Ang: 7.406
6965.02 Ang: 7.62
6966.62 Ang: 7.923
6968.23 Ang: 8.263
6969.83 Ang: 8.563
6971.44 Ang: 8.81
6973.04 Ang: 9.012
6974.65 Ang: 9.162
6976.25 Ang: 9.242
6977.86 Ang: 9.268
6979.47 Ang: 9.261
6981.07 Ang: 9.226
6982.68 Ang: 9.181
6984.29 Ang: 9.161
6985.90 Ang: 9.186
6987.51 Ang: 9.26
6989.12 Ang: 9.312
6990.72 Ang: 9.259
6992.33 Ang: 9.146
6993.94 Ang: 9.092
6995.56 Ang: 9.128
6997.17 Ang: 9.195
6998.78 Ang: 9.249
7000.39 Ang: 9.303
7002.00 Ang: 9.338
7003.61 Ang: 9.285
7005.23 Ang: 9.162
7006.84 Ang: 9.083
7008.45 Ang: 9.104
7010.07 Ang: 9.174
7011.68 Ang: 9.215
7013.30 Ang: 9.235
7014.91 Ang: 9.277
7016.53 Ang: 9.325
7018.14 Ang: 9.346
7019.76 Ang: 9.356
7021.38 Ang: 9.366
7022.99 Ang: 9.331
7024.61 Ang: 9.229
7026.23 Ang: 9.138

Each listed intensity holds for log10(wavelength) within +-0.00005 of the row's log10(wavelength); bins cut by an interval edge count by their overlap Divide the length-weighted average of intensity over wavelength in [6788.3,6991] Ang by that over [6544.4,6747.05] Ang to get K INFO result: 1.0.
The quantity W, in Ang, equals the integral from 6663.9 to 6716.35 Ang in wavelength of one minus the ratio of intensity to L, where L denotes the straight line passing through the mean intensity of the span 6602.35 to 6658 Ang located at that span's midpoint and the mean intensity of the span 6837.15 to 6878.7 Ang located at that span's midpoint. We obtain 0.7 Ang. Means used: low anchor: 9.07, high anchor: 9.54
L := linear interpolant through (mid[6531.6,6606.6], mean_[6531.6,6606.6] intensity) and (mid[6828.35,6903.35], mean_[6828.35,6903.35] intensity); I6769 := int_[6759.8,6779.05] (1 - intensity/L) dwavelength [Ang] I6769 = 0.1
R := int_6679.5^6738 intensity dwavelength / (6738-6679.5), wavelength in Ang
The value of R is 9.08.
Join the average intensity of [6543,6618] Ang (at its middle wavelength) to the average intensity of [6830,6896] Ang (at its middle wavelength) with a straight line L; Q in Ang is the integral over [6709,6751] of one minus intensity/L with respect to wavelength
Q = 1.3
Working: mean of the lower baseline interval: 9.21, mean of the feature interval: 9.09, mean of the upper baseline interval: 9.55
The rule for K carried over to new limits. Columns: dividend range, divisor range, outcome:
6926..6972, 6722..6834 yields 0.90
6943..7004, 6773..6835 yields 0.93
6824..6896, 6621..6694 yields 1.05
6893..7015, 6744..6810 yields 0.95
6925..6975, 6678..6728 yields 0.91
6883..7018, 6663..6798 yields 0.98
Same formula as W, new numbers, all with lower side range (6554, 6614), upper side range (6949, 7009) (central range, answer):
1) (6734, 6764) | -0.8 Ang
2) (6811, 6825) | -0.8 Ang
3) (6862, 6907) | -4.4 Ang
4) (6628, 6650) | 0.0 Ang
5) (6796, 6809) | -0.6 Ang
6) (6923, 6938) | 0.2 Ang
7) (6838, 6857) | -1.4 Ang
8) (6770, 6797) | -1.5 Ang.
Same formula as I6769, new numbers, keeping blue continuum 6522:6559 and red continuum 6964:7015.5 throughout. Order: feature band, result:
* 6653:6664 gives 0.2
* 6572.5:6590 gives 0.0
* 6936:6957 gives 1.1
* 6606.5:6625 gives 0.3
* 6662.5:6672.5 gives 0.2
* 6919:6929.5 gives 0.5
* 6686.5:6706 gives 0.1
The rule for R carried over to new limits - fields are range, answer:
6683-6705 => 9.02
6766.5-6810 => 9.36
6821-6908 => 9.5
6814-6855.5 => 9.31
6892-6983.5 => 8.77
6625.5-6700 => 9.02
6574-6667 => 9.05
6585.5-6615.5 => 8.97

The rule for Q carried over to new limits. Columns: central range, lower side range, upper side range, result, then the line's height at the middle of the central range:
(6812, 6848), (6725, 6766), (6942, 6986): -1.62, 8.86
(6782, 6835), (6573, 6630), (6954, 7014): -2.35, 8.89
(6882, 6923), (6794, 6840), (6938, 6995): -2.68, 8.88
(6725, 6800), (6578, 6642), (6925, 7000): -3.31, 8.86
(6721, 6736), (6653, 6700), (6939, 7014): -0.11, 8.94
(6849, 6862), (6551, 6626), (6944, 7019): -1.03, 8.88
